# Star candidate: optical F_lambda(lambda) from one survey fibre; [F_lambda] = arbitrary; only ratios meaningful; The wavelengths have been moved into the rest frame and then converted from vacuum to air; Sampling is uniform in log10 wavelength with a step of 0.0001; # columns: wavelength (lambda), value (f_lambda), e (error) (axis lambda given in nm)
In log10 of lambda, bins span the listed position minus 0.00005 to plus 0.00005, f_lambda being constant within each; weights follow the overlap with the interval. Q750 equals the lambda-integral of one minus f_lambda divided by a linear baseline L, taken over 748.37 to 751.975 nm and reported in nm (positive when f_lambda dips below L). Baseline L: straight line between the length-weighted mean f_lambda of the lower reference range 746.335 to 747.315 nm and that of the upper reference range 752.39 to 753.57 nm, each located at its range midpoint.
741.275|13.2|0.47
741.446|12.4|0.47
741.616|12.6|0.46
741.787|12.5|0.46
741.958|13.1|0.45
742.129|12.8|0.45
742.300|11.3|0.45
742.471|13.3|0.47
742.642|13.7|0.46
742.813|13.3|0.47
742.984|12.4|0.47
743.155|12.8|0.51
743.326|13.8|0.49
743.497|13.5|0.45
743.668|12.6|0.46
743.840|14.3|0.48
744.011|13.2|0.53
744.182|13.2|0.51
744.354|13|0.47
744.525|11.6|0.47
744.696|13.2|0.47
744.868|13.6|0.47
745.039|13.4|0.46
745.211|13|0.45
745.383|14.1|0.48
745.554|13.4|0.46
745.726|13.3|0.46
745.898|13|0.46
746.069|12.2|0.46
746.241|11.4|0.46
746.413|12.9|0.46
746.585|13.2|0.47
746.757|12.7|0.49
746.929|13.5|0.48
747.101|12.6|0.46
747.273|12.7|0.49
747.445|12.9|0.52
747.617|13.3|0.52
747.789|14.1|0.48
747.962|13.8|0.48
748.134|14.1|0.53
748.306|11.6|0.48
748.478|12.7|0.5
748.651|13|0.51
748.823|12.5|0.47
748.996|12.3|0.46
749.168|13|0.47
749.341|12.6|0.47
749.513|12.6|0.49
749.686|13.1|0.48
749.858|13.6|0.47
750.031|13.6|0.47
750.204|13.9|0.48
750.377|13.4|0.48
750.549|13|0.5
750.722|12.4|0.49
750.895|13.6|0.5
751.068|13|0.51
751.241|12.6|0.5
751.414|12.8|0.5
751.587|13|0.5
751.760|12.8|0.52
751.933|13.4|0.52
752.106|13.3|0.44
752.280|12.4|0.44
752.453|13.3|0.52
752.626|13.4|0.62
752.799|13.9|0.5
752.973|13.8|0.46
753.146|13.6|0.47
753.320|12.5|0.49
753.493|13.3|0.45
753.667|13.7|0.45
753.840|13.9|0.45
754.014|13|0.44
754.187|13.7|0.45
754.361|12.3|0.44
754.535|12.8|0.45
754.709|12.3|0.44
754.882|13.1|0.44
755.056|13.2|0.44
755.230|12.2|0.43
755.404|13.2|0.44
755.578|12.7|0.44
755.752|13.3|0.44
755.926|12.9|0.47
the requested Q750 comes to 0.058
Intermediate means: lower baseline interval 12.9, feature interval 13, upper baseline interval 13.4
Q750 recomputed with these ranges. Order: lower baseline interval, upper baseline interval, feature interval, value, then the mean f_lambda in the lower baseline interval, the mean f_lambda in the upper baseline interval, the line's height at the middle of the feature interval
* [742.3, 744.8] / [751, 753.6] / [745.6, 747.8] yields 0.04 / 13.1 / 13.1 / 13.1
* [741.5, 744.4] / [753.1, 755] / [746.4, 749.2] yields 0.01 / 13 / 13.1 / 13.1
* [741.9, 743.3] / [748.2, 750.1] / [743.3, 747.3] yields -0.07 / 12.9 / 12.8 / 12.8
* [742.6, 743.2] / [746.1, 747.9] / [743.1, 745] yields -0.03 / 13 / 12.9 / 13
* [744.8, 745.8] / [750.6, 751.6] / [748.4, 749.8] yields 0.04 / 13.5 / 12.9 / 13.1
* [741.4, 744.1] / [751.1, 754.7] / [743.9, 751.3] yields 0.02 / 13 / 13.2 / 13.1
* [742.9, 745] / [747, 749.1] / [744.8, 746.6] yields 0.00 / 13.1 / 13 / 13.1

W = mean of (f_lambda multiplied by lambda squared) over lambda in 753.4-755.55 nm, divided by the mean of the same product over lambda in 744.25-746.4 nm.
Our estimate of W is 1.03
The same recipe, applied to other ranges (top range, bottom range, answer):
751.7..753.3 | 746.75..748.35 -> 1.02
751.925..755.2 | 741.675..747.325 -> 1.04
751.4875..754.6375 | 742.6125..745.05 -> 1.03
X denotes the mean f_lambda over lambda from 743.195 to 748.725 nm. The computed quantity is 13.1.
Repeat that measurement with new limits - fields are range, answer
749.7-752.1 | 13.2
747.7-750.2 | 13.1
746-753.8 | 13.1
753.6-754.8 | 13.1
